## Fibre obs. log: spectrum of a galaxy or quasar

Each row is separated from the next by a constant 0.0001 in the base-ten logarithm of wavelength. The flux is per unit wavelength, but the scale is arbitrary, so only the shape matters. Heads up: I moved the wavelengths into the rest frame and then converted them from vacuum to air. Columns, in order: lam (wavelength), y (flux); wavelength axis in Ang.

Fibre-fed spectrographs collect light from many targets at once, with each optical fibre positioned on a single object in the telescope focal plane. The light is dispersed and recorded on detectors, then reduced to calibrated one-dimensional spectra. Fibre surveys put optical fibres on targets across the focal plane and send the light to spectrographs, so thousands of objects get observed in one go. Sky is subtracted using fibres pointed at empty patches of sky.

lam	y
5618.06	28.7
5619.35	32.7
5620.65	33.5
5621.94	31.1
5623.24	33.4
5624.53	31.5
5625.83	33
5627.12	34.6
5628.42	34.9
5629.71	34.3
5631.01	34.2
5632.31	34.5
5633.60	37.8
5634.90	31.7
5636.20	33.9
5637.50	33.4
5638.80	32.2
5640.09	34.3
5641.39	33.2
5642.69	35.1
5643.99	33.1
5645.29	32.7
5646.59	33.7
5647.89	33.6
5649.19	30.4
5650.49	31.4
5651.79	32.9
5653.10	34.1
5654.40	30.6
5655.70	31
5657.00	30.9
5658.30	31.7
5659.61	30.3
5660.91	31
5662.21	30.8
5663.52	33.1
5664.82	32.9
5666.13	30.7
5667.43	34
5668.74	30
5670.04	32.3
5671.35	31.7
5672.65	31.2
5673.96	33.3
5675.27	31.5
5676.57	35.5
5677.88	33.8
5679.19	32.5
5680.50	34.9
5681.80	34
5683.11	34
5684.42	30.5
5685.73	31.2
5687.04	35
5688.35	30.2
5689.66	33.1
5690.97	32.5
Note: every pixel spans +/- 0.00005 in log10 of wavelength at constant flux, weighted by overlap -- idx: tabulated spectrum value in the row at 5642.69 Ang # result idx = 35.1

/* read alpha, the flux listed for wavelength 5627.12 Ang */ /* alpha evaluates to 34.6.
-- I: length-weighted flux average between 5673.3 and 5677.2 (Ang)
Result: 33.4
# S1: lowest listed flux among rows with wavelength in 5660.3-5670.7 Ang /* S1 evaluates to 30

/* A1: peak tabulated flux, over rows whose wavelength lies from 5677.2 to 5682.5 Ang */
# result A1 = 34.9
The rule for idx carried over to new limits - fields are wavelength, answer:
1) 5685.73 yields 31.2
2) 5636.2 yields 33.9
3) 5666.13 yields 30.7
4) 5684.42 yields 30.5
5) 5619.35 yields 32.7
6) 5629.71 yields 34.3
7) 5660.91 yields 31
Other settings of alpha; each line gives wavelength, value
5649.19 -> 30.4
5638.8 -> 32.2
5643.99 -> 33.1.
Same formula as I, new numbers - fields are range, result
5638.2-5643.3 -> 33.7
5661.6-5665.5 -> 32.2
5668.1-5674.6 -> 31.7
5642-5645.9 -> 33.6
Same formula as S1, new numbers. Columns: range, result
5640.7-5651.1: 30.4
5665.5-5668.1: 30.7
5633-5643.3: 31.7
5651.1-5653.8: 32.9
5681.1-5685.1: 30.5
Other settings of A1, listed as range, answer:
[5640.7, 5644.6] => 35.1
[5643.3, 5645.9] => 33.1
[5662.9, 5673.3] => 34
